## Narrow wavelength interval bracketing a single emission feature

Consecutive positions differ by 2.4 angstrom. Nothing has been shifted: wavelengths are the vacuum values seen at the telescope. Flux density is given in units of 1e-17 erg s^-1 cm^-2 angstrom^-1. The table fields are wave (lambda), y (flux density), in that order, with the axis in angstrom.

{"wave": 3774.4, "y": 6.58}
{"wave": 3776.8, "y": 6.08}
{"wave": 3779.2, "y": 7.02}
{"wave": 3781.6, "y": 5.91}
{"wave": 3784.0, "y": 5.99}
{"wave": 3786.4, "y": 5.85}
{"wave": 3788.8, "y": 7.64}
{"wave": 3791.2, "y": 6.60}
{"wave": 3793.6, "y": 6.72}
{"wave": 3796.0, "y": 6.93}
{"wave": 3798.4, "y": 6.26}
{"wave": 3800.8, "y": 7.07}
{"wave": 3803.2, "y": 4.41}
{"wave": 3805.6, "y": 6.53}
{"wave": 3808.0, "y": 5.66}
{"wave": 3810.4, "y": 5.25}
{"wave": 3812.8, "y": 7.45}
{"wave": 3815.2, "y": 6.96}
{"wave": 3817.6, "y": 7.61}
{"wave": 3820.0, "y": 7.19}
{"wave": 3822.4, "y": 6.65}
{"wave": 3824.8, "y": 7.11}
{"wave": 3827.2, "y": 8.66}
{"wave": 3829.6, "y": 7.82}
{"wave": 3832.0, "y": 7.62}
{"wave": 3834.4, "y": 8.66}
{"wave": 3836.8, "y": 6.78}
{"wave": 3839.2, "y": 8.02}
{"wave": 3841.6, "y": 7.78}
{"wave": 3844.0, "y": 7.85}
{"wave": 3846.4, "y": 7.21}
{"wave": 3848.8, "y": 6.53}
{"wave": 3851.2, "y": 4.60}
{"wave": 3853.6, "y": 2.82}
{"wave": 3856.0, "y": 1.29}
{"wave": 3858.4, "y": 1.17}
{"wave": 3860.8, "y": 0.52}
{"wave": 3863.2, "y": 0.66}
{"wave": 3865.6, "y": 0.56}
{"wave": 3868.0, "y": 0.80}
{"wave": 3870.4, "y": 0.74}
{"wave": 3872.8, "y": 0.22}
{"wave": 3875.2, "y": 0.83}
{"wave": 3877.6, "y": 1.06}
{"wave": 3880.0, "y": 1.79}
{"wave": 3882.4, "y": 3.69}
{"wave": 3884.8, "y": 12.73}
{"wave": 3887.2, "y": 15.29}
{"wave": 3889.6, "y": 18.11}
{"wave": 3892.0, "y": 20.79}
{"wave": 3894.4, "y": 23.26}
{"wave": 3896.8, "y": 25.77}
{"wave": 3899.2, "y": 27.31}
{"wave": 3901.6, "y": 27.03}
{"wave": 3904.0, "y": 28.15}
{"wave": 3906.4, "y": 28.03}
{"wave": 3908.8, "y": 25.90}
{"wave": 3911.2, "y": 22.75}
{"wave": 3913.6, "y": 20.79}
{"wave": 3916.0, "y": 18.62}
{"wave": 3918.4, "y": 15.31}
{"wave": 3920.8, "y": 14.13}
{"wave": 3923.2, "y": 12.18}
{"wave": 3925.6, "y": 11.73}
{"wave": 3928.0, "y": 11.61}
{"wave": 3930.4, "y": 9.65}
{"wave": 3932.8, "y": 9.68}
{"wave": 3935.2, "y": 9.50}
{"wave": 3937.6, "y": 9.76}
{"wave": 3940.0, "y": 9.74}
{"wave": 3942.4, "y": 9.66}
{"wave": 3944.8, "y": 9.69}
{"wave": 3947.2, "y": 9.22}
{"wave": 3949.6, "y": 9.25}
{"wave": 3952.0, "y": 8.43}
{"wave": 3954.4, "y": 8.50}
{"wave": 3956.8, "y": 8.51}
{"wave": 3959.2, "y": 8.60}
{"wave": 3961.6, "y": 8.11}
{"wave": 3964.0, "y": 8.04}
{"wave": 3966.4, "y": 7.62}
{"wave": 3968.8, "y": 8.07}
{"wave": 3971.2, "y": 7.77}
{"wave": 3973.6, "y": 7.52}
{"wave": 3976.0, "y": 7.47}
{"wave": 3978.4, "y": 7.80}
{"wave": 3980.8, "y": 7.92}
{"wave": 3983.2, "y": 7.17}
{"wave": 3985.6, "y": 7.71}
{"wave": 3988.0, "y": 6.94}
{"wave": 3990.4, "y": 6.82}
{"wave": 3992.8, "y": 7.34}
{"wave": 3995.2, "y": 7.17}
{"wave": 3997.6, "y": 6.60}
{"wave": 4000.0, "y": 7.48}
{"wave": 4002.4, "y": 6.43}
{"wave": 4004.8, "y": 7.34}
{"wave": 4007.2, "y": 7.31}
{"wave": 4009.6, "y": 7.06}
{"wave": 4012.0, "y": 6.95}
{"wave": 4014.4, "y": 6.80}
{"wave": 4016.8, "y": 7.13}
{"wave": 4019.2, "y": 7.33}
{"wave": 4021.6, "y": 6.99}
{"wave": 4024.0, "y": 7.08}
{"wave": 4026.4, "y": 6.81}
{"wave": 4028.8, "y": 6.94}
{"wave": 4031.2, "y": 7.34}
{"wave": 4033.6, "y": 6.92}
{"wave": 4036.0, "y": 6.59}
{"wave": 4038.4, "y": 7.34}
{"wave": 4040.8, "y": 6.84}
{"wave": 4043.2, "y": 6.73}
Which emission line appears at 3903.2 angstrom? C IV 1549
